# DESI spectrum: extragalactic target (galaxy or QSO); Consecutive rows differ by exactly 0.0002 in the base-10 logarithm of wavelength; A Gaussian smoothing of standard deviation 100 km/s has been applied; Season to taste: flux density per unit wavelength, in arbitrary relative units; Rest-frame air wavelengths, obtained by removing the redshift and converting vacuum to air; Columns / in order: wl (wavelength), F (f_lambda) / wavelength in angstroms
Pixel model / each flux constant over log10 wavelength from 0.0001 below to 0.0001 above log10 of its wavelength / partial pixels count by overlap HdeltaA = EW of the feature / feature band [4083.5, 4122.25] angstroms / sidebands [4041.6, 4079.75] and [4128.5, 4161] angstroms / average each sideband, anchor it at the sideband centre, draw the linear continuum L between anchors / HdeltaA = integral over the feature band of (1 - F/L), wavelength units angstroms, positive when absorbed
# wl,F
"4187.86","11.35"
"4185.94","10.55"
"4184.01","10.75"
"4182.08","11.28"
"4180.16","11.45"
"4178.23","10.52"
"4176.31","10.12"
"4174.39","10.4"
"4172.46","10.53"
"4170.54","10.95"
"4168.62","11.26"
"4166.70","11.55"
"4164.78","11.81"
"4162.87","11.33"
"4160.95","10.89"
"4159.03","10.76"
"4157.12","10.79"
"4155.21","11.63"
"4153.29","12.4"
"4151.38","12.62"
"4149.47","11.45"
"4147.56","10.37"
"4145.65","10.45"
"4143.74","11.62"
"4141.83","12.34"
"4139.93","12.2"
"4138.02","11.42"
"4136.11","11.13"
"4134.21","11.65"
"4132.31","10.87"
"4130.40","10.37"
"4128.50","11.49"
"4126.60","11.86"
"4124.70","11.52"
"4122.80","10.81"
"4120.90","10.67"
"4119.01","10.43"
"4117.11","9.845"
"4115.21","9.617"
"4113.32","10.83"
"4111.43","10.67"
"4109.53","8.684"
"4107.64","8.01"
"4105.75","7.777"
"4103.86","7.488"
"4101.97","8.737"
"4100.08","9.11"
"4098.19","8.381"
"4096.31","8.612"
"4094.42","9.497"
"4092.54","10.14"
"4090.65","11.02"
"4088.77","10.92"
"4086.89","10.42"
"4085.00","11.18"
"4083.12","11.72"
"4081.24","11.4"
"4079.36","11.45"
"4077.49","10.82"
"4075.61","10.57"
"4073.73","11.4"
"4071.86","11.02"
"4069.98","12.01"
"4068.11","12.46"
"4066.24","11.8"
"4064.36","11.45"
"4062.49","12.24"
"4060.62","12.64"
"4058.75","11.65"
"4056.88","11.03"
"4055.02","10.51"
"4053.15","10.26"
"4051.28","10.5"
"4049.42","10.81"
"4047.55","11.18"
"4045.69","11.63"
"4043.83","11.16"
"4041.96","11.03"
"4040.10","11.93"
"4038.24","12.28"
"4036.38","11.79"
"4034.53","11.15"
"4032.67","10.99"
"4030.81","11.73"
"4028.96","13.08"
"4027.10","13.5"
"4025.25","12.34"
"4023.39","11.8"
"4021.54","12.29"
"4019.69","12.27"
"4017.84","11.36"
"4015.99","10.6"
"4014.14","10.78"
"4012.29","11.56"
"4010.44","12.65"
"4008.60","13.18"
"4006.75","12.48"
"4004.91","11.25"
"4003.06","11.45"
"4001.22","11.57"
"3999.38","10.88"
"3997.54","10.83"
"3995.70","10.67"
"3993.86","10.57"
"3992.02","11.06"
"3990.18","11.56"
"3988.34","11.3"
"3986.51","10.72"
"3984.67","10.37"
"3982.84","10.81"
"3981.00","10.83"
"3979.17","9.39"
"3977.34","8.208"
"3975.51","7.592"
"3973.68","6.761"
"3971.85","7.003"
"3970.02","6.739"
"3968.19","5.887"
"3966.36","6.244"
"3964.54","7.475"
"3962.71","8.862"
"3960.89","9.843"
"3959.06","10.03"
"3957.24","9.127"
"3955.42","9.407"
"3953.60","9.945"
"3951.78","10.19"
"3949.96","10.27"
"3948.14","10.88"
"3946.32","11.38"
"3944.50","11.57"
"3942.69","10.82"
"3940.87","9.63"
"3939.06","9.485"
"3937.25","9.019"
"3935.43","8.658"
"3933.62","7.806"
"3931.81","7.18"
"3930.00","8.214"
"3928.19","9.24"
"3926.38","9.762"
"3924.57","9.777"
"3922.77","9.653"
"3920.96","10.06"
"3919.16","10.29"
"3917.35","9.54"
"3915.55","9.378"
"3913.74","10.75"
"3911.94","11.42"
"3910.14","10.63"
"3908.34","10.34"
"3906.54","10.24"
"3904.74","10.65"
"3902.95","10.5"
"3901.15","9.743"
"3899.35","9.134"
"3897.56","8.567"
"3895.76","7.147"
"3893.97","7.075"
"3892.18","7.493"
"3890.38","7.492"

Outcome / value 5.8 angstroms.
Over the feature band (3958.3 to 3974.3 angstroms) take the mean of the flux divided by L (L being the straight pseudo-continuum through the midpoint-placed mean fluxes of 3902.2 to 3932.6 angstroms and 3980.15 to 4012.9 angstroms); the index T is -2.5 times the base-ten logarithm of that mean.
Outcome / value 0.37 mag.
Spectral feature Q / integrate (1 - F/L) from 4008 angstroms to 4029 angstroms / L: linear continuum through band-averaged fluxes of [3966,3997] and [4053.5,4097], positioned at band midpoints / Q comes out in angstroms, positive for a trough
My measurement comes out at -4.4 angstroms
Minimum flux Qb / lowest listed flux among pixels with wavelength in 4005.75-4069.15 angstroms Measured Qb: 10.26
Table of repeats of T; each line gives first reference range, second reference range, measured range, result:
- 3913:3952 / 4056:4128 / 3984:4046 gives -0.147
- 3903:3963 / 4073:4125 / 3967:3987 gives 0.165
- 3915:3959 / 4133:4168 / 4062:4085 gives -0.068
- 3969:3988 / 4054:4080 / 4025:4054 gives -0.087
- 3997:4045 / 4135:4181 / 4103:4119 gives 0.235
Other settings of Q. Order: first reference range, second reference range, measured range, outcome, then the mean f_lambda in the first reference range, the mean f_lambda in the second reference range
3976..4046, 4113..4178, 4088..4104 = 2.6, 11.4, 11.1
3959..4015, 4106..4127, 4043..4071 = -3.8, 9.96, 10.1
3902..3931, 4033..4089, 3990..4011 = -1.4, 10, 11.3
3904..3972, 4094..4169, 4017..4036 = -4.0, 9.42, 10.6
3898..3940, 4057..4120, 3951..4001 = 2.6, 9.62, 10.4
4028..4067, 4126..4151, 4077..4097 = 1.3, 11.5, 11.3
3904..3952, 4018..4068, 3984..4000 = 0.0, 9.87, 11.7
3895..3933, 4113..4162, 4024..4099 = -4.4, 9.62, 11.2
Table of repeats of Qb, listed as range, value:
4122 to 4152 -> 10.37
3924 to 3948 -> 7.18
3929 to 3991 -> 5.887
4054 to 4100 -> 8.381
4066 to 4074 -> 11.02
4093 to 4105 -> 7.488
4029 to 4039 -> 10.99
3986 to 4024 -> 10.57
